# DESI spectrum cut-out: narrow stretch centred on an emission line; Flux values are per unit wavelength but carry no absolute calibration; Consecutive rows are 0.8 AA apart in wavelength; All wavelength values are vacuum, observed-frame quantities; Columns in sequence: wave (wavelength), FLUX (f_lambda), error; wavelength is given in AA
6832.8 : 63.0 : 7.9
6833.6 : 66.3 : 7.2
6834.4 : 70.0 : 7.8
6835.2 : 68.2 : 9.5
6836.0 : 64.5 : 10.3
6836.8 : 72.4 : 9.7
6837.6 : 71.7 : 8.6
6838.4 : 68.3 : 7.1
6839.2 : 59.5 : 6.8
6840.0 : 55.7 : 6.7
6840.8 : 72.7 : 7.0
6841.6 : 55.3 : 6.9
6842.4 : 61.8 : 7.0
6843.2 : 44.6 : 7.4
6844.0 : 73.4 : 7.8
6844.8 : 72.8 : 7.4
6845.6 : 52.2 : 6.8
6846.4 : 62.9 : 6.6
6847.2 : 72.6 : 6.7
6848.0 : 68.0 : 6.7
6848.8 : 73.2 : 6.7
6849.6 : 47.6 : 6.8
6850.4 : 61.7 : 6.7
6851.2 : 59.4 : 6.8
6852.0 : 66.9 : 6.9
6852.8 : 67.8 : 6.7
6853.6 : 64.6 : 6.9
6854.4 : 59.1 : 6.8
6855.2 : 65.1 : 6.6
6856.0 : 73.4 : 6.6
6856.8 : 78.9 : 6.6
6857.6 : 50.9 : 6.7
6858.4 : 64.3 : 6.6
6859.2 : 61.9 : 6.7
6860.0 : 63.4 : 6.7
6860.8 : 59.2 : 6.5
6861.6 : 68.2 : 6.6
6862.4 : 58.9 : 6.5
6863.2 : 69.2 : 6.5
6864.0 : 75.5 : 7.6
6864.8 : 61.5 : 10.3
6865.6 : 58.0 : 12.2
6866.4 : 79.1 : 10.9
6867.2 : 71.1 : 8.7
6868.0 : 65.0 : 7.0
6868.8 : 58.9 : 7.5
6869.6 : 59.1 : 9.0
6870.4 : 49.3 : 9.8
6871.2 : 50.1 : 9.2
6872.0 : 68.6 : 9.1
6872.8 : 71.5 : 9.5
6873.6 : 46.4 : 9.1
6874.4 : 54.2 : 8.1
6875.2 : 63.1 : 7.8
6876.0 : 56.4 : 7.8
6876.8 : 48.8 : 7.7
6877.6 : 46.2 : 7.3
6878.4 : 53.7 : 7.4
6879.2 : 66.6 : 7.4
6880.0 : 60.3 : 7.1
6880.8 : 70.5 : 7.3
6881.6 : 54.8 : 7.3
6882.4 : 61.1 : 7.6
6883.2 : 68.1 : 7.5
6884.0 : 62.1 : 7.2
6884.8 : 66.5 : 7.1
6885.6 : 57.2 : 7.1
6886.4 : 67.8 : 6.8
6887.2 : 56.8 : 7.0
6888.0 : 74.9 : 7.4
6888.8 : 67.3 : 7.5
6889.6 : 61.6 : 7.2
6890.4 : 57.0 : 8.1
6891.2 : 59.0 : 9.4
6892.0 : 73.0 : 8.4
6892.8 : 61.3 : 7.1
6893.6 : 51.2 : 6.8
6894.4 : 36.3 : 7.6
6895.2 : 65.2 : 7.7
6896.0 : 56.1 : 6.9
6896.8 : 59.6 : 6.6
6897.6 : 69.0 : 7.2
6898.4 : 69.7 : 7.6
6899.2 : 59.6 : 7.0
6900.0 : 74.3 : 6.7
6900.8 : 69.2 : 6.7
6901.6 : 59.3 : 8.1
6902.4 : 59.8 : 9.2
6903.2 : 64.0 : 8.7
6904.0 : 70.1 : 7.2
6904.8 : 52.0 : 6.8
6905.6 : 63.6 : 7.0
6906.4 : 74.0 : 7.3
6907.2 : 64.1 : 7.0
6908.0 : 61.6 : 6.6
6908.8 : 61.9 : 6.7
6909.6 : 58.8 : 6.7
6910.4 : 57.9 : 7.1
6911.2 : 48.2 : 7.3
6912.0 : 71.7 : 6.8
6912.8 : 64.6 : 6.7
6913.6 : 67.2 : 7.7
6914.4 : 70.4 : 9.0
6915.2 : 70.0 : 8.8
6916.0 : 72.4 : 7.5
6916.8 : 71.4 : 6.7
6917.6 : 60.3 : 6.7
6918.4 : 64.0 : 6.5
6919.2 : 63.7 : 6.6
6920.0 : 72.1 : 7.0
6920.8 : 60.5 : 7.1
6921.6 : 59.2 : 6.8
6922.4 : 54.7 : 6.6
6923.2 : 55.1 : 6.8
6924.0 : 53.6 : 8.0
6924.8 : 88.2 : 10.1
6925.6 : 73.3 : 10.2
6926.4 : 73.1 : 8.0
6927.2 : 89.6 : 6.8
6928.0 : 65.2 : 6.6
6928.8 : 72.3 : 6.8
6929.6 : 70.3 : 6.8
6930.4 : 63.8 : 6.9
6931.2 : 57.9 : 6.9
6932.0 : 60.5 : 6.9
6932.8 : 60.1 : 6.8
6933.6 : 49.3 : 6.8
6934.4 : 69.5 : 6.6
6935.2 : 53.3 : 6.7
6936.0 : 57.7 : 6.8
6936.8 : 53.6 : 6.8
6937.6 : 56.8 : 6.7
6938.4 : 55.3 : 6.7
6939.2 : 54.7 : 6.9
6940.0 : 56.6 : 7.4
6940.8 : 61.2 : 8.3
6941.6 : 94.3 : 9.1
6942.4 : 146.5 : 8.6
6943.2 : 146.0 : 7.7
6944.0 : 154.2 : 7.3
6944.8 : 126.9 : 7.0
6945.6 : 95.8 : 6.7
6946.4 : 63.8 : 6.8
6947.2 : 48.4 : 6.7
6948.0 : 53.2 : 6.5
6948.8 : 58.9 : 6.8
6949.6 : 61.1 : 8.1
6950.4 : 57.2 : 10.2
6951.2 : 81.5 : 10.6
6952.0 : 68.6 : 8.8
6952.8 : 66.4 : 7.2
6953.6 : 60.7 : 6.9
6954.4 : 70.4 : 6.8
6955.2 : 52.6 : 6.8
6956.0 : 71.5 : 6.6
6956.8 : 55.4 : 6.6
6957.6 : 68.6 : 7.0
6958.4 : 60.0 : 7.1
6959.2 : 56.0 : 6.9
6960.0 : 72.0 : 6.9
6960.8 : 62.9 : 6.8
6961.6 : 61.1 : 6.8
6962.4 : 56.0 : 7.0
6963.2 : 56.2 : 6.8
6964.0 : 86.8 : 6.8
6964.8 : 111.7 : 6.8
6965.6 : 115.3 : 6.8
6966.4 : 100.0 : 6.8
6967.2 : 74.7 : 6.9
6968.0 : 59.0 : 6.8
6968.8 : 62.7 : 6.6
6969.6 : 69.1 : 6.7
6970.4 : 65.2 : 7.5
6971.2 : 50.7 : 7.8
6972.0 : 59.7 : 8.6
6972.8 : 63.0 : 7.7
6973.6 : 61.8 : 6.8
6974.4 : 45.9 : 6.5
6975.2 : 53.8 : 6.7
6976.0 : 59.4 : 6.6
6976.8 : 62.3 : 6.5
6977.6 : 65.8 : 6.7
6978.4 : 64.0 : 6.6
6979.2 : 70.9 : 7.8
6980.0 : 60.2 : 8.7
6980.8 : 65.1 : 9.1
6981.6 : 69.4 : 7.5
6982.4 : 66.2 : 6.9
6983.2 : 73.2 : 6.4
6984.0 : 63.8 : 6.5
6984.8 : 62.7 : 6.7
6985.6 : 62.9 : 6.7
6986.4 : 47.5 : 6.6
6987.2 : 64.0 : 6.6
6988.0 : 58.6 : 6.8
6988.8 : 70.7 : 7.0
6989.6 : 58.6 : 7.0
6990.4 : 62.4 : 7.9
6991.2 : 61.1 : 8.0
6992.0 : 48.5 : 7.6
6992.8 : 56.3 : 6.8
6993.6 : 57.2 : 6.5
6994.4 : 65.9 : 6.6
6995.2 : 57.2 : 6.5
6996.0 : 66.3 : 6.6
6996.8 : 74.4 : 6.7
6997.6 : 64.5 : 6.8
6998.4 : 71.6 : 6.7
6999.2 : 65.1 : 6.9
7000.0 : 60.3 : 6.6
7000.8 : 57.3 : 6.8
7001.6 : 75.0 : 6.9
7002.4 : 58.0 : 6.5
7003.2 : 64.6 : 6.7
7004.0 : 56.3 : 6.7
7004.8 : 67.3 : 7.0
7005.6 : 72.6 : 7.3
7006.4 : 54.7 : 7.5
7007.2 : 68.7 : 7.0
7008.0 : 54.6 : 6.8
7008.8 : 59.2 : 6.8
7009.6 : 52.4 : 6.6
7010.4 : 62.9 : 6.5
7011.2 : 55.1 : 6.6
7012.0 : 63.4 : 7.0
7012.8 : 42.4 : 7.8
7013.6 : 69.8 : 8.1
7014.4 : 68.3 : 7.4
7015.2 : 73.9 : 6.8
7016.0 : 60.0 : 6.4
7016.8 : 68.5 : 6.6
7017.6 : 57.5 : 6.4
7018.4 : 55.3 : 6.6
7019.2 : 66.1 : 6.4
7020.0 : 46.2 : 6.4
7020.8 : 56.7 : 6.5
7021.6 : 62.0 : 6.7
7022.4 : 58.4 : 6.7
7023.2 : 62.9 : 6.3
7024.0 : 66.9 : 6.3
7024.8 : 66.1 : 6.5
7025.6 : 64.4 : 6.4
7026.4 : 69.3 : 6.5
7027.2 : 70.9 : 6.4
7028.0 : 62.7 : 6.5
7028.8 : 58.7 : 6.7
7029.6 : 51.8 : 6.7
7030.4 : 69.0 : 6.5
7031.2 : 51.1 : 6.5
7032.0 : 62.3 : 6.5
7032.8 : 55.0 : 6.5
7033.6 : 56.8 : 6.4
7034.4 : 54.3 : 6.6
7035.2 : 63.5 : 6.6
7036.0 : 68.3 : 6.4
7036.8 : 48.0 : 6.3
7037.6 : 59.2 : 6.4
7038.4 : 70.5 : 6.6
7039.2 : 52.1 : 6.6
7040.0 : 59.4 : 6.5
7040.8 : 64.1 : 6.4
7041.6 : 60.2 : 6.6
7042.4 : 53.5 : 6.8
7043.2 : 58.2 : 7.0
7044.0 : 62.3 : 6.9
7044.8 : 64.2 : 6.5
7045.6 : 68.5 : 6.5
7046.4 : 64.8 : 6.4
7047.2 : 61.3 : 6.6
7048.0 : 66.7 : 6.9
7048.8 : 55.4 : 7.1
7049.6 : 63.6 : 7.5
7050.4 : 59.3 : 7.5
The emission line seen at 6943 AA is H-alpha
